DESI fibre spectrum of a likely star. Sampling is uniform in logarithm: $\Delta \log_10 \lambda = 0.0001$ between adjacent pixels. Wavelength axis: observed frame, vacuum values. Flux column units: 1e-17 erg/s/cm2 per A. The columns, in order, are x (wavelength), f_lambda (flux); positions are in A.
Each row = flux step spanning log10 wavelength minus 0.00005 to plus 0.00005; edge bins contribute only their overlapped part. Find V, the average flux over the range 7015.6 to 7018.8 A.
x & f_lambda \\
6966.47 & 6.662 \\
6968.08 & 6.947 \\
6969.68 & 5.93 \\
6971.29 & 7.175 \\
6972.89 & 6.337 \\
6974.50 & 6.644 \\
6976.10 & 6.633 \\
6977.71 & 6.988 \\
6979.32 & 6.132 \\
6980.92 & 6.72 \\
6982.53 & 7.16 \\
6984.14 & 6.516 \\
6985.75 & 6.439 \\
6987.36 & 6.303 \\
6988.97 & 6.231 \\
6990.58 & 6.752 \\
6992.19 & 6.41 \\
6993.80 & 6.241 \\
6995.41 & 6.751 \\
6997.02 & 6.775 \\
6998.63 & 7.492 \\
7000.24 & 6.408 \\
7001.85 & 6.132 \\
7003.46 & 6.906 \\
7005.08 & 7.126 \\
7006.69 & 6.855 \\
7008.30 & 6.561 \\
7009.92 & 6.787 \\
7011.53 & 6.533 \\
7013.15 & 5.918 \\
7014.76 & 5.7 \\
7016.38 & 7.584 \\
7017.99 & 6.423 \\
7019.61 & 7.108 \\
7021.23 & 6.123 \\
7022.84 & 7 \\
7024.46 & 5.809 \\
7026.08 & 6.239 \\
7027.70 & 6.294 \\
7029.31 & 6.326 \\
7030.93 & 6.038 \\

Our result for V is 7.01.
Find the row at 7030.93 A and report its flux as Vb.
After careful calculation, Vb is 6.038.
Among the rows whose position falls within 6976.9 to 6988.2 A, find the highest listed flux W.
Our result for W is 7.16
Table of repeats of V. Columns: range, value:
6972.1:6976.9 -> 6.54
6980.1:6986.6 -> 6.7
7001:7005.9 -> 6.72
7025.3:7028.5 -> 6.26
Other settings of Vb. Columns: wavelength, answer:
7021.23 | 6.123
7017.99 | 6.423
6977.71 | 6.988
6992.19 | 6.41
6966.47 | 6.662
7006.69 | 6.855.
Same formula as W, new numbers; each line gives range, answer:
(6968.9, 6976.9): 7.175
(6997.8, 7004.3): 7.492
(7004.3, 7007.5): 7.126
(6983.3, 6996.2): 6.752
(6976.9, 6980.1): 6.988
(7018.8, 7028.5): 7.108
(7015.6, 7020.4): 7.584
